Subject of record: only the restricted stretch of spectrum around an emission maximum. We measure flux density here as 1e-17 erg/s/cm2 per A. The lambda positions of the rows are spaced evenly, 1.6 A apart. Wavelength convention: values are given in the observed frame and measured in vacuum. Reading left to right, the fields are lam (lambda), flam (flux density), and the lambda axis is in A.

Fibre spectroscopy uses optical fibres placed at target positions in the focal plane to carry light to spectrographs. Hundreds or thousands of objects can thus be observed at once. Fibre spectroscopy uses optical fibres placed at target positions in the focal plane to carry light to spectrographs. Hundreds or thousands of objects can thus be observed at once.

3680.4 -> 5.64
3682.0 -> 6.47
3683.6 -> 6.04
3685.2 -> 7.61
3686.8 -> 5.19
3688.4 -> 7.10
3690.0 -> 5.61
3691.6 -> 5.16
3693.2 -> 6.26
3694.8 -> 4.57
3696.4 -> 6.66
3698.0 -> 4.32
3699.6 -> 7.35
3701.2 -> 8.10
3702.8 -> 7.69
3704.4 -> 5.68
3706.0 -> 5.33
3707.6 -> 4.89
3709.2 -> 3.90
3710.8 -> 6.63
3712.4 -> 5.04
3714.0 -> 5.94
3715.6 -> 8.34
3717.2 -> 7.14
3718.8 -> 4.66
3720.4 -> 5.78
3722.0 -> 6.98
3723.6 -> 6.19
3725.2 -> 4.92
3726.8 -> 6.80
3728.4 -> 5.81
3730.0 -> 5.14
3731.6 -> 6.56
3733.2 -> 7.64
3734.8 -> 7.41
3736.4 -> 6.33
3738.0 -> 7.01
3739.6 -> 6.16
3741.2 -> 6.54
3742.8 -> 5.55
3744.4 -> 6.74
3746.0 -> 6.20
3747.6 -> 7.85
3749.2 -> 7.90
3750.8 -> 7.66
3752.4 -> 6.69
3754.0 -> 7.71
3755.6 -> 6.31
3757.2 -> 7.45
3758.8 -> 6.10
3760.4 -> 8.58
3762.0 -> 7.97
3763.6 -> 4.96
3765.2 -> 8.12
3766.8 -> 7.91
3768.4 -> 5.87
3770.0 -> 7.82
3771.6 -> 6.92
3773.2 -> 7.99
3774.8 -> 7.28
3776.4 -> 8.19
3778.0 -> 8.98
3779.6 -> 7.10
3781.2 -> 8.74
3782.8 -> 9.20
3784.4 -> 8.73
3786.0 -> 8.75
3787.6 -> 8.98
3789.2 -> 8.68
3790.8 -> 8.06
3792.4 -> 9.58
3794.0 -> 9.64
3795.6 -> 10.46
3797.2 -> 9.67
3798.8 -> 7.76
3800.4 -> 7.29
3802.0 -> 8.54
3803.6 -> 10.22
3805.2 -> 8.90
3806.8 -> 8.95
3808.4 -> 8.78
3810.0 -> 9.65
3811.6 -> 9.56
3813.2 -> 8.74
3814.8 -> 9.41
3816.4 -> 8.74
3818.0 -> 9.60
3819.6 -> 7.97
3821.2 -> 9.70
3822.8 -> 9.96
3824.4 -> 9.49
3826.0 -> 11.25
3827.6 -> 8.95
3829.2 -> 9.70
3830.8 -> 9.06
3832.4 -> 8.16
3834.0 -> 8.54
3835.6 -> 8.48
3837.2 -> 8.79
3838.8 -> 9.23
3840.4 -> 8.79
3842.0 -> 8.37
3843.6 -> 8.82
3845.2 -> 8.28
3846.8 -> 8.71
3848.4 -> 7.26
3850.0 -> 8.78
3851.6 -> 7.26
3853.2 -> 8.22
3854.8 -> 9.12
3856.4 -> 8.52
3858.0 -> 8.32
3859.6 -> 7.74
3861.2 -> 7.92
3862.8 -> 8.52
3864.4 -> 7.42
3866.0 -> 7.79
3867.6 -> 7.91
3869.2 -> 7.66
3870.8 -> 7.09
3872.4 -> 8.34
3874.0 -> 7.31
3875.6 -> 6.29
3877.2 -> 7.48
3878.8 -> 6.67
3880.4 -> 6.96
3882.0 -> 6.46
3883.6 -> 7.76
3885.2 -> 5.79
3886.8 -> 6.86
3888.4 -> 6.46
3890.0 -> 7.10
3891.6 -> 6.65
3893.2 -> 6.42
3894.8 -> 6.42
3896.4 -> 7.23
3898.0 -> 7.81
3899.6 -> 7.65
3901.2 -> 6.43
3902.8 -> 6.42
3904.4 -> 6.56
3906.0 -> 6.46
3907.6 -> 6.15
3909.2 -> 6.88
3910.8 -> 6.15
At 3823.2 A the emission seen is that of C IV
